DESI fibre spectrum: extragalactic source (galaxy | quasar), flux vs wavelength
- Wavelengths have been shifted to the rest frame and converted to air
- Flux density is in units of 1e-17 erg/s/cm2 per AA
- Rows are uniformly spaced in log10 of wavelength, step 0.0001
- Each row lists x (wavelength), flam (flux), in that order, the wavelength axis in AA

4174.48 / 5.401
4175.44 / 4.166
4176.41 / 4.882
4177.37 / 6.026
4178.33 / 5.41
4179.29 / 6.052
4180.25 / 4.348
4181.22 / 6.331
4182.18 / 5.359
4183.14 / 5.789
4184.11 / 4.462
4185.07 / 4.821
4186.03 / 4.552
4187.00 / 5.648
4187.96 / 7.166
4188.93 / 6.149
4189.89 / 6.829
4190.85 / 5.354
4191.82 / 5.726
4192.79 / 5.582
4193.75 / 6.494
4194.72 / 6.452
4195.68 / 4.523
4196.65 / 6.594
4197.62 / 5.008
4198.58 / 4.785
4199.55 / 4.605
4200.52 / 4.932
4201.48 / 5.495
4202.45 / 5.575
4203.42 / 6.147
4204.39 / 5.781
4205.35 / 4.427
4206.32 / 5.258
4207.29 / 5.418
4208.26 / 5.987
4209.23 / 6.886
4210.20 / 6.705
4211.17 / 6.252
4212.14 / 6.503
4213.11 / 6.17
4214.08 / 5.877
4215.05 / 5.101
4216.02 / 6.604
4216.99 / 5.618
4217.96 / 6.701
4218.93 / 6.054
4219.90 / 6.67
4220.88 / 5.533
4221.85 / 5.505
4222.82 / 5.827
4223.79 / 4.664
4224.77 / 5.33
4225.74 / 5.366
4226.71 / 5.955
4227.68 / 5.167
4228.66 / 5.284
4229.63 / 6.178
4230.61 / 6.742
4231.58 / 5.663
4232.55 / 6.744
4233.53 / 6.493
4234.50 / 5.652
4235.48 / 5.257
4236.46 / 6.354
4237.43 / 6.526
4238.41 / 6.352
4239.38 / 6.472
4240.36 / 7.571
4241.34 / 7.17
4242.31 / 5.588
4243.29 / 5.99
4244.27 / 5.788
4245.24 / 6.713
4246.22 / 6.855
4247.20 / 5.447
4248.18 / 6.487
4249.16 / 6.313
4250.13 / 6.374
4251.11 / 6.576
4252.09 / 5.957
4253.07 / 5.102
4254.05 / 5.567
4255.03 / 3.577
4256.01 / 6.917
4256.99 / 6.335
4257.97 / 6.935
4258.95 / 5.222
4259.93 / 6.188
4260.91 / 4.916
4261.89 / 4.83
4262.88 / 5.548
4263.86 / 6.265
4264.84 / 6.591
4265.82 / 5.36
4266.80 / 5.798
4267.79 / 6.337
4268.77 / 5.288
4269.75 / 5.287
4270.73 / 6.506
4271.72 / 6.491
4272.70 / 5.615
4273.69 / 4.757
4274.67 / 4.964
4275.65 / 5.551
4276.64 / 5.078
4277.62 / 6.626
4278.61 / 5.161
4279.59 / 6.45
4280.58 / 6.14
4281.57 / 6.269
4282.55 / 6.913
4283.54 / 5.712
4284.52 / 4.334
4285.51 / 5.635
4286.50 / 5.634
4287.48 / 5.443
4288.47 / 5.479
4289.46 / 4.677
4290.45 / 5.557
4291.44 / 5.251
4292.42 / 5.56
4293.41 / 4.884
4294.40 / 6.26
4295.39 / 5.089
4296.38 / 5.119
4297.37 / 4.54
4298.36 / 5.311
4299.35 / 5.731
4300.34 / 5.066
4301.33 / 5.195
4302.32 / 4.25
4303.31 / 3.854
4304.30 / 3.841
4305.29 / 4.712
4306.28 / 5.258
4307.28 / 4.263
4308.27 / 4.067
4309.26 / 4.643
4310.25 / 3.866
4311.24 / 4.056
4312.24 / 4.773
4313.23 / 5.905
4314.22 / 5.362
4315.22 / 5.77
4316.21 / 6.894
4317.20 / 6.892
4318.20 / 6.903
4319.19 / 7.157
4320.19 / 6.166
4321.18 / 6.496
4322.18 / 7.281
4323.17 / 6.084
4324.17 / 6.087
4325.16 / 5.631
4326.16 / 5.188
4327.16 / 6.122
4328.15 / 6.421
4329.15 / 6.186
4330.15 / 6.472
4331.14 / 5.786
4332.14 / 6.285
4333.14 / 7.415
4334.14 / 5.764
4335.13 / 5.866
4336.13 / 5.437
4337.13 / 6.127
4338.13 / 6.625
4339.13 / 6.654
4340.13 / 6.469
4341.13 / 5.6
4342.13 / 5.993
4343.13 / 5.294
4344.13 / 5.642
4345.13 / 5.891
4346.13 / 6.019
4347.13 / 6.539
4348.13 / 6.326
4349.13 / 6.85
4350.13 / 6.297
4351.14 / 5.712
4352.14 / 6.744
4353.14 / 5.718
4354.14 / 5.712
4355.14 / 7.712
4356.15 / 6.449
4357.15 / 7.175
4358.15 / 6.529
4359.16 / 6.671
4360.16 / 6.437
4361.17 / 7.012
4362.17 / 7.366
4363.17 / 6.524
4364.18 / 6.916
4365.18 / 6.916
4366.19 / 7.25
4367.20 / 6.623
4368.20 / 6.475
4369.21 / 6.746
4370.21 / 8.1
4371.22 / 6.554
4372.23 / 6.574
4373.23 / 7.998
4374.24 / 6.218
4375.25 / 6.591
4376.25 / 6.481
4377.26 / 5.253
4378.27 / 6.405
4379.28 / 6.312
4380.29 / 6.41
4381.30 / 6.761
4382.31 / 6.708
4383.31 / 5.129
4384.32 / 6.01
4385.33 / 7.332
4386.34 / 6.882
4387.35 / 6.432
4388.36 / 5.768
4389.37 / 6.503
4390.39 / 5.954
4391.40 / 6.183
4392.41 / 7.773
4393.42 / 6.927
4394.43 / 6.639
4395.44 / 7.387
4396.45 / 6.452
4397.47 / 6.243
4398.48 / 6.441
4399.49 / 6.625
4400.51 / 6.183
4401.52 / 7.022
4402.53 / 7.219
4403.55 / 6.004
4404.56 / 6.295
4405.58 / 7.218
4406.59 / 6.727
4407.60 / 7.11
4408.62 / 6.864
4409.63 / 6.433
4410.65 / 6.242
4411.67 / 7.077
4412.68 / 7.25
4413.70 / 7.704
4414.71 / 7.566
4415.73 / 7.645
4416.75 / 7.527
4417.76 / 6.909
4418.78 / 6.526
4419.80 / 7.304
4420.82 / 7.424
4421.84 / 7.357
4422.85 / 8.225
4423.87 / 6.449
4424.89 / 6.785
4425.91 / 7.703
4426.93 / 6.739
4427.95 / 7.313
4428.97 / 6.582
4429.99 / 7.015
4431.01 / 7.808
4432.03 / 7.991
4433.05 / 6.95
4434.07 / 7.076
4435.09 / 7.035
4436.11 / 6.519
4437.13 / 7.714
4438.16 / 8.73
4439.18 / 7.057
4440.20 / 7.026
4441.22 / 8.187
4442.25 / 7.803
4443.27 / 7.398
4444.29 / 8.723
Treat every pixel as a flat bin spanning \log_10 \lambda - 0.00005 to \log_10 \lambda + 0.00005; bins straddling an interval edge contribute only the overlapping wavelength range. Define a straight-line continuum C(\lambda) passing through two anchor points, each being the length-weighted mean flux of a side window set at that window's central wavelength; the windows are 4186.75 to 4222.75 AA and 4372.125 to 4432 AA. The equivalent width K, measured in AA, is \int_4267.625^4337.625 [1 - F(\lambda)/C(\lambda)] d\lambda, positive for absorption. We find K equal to 8.1 AA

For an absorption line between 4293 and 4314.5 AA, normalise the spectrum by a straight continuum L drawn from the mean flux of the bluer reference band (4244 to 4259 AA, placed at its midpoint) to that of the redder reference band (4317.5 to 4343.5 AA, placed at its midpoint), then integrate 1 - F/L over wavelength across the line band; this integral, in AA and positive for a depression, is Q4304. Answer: 4.7 AA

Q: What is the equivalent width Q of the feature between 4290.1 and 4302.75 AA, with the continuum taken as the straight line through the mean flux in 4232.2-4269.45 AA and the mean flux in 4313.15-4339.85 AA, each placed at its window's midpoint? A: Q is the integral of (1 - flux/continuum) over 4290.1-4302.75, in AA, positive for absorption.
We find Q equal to 2.0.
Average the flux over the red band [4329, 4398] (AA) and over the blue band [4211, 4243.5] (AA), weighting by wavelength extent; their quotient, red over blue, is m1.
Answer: 1.07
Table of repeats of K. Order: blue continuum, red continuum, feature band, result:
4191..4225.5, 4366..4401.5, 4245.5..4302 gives 3.51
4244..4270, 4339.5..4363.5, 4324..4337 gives 0.43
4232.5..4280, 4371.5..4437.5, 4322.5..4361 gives 1.41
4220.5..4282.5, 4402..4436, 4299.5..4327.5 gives 4.09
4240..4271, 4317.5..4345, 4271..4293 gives 1.59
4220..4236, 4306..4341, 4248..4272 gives -0.29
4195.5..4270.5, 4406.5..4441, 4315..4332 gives 0.44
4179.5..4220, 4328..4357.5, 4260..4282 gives 0.93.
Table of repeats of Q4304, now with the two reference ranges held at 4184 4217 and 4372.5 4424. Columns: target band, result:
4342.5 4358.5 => 0.5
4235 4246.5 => -0.9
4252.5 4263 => 0.8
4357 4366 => -0.4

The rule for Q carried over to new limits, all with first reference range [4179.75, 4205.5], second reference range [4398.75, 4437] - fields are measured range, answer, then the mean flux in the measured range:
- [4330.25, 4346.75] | 1.1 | 6.07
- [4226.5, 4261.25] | -1.2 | 6.07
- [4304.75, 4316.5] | 2.6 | 4.93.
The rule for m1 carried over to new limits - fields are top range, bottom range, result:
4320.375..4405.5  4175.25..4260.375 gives 1.10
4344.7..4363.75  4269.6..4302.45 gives 1.18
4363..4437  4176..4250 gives 1.17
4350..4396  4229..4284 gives 1.10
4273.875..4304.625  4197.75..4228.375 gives 0.94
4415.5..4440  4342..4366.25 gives 1.12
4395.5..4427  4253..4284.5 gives 1.21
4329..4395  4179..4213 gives 1.14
